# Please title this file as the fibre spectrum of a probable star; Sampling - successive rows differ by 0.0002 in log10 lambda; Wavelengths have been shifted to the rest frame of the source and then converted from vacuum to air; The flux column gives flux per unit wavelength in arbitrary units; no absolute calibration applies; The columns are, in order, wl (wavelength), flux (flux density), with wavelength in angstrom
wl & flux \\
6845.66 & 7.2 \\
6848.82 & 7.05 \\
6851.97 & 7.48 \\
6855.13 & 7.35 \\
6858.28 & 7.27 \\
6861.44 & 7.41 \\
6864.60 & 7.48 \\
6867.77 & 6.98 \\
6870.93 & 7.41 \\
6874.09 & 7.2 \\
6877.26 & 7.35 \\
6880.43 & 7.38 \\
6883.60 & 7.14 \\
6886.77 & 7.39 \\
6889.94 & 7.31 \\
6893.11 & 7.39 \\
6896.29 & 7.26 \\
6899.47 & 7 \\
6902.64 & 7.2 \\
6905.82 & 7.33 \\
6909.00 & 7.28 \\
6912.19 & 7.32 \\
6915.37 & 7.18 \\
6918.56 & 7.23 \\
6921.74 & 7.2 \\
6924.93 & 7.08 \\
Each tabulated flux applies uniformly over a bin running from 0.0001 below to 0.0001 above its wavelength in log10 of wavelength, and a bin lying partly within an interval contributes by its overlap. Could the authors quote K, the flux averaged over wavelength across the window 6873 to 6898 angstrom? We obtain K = 7.3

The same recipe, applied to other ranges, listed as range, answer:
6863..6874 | 7.28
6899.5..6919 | 7.24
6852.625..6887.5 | 7.31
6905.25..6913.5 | 7.3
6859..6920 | 7.27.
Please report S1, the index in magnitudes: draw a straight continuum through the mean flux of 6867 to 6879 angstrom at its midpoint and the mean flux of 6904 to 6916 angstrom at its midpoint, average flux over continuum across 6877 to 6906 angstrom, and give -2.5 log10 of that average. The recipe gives 0.00 mag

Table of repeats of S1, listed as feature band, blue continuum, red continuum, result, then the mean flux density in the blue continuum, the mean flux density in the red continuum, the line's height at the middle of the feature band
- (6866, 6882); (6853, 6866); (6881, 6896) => 0.01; 7.38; 7.31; 7.35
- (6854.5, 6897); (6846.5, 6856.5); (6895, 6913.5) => -0.01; 7.28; 7.23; 7.26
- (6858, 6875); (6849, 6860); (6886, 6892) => 0.01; 7.33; 7.35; 7.34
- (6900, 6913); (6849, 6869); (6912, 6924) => 0.00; 7.31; 7.22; 7.24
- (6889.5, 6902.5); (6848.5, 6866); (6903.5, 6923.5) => 0.01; 7.36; 7.25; 7.29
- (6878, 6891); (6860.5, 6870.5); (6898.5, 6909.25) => -0.01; 7.29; 7.21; 7.25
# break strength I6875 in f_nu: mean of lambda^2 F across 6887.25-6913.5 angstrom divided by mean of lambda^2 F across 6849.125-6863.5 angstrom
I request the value 1.00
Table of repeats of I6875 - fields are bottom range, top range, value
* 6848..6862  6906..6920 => 1.01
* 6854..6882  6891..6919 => 1.00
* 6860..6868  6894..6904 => 0.99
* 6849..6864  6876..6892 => 1.00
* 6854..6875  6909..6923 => 1.01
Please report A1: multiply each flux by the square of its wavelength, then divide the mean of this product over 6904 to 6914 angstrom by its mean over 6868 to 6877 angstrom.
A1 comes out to 1.0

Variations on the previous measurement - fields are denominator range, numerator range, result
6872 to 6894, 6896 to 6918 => 0.99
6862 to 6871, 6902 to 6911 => 1.01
